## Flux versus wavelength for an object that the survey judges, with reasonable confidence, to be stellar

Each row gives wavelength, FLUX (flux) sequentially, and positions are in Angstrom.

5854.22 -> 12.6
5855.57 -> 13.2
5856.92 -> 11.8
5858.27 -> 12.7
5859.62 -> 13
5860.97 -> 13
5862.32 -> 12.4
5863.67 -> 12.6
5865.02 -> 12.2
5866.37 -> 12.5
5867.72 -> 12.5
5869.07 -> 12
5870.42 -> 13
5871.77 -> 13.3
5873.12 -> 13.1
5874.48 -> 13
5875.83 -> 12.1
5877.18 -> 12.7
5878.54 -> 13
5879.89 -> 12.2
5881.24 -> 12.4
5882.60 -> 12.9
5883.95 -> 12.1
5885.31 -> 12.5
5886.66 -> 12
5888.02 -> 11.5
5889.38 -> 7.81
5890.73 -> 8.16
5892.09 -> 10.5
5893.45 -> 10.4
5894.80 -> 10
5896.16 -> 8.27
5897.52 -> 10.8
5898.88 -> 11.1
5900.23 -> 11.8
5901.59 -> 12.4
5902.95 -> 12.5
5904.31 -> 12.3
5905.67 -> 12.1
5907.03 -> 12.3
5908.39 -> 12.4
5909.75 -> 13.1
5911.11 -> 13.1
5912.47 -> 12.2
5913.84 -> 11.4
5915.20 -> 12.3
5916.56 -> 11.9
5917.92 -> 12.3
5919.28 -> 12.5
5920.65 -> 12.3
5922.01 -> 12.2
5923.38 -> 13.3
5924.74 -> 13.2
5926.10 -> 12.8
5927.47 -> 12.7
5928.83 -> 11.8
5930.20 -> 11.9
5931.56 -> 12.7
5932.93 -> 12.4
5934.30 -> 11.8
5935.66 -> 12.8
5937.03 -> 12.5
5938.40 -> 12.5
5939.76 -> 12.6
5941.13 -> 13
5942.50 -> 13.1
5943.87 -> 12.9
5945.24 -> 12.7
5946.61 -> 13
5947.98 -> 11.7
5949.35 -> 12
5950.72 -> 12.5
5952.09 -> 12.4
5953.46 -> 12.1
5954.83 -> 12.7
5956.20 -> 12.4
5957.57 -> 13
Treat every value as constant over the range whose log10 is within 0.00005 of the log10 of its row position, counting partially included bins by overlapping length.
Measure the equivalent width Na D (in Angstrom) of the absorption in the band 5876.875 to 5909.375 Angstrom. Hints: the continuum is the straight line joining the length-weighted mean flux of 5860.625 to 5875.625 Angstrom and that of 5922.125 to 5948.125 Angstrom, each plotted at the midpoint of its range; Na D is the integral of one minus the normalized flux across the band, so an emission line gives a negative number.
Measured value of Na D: 3.1 Angstrom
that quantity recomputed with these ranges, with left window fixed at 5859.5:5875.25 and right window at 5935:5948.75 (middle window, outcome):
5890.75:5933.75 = 2.6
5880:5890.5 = 1.0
